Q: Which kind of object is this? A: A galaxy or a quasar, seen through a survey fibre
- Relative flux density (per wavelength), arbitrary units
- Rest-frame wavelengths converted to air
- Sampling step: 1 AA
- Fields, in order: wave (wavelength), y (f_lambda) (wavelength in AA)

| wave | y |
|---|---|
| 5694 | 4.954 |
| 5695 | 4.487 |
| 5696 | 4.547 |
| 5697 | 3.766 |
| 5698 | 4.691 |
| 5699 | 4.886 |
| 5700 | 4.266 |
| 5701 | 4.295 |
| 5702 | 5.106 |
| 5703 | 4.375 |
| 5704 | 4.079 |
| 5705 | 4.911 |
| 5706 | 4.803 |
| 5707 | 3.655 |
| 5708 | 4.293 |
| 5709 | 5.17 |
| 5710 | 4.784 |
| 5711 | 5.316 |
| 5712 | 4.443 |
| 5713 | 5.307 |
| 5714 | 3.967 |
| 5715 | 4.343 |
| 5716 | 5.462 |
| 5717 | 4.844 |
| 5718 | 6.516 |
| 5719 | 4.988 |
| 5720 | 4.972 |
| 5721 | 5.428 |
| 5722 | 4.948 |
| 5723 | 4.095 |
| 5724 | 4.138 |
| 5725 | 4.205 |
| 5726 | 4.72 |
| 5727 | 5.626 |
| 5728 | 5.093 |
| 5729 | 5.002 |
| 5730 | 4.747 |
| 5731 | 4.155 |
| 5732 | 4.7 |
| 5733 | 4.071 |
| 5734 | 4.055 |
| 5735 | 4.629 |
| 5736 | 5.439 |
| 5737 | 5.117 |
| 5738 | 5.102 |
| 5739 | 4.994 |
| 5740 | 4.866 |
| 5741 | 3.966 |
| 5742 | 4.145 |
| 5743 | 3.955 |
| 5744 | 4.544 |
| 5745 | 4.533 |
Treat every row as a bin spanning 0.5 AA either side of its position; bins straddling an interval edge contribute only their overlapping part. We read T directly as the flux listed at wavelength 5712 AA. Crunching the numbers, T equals 4.443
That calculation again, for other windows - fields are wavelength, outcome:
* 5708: 4.293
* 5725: 4.205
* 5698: 4.691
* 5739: 4.994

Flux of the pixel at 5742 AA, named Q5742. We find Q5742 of 4.145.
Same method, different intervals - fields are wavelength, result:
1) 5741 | 3.966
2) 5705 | 4.911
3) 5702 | 5.106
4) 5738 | 5.102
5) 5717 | 4.844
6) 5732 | 4.7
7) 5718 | 6.516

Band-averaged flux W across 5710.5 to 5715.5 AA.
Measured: 4.68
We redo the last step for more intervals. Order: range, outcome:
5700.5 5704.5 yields 4.46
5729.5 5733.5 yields 4.42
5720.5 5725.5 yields 4.56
